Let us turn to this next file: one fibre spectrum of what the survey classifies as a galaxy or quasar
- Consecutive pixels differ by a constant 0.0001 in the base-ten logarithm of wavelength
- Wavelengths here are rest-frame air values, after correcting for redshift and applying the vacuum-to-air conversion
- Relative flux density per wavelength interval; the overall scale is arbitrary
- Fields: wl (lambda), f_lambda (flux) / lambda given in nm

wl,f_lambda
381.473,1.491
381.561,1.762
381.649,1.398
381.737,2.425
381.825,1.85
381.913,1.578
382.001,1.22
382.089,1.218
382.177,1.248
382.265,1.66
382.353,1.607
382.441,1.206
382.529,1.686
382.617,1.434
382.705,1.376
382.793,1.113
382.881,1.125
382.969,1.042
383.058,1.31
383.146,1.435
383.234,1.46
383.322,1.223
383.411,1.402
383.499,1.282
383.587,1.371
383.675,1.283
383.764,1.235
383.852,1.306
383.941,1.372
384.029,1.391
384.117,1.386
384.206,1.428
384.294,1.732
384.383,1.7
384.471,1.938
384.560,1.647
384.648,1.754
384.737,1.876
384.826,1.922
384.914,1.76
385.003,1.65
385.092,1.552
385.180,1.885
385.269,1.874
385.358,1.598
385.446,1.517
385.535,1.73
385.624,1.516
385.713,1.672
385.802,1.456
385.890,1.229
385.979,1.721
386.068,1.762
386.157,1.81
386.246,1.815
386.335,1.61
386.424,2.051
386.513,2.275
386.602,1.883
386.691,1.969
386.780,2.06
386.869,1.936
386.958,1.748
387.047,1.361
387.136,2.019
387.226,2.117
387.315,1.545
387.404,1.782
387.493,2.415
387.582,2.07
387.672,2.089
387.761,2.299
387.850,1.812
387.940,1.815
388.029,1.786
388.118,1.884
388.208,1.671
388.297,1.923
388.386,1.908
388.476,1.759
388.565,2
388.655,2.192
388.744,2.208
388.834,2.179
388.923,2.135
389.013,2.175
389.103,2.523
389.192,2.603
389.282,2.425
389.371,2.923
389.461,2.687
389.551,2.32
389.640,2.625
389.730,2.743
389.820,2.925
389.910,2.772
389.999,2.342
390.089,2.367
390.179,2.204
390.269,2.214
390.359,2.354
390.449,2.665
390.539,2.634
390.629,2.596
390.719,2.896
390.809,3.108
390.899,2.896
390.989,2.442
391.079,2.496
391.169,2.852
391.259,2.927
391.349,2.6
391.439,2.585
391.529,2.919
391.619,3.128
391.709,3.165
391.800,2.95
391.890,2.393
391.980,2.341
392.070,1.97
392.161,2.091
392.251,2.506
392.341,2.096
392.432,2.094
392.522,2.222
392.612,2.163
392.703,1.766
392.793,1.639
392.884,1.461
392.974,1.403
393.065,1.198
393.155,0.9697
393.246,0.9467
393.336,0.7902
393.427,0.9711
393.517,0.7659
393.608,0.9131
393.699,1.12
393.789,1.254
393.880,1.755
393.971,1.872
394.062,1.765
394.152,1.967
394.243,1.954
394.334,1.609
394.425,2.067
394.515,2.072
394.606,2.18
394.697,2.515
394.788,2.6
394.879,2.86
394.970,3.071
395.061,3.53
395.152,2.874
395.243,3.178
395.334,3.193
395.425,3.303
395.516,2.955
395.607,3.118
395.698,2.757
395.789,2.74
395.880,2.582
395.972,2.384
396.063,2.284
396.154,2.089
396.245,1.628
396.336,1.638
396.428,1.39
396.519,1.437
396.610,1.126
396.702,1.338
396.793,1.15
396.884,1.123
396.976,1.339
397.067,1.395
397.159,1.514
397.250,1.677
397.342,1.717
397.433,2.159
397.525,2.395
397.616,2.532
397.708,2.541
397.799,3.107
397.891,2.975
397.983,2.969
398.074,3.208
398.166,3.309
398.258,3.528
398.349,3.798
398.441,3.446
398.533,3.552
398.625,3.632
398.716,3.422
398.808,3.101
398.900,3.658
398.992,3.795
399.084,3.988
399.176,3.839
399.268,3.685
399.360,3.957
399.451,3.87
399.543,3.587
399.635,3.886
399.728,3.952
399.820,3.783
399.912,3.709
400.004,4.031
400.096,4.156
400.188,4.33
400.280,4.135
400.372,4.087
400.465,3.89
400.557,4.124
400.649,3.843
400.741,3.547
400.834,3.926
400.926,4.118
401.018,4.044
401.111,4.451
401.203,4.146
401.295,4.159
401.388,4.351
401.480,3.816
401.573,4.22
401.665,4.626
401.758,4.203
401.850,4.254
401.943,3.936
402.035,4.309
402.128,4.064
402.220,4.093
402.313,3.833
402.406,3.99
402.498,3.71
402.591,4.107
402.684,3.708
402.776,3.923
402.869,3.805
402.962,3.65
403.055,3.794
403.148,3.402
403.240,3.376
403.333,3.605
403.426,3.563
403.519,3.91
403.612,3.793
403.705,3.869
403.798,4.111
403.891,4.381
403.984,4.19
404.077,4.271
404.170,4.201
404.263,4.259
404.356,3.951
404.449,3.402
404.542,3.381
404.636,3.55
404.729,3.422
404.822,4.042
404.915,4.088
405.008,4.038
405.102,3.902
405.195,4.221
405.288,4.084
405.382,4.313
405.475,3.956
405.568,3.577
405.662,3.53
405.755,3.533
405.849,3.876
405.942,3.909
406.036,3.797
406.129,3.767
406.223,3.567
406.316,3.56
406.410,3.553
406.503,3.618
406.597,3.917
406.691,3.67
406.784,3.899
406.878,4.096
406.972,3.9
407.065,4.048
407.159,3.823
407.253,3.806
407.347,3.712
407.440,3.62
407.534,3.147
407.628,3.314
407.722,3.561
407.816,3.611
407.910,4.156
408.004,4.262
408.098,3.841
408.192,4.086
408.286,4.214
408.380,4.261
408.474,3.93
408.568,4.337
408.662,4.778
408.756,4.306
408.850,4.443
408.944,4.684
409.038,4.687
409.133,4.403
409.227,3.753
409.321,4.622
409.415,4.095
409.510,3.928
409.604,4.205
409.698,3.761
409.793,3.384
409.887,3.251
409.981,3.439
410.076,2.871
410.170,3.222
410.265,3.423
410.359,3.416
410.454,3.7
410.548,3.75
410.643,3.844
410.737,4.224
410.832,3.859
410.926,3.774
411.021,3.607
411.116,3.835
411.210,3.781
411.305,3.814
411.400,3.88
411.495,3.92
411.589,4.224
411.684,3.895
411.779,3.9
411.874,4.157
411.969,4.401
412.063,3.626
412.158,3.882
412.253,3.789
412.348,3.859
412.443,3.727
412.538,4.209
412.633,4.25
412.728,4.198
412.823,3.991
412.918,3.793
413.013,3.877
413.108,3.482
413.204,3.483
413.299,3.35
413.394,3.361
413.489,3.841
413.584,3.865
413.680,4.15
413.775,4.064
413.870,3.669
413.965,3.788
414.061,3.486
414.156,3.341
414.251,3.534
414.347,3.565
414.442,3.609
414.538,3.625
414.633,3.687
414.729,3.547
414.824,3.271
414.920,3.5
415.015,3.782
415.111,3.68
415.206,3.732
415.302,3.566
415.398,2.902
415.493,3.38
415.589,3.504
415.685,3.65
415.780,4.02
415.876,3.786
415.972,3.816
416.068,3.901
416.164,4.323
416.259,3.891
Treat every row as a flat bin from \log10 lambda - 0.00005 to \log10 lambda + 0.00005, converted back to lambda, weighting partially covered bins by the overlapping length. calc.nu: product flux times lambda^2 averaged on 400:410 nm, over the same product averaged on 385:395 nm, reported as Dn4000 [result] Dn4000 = 2.05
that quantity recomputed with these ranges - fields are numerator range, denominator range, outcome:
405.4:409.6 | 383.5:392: 2.08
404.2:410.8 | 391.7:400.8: 1.58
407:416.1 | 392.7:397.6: 2.15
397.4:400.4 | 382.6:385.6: 2.53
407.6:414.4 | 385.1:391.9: 1.97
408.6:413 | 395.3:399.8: 1.53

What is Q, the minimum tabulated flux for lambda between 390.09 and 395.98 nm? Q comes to 0.7659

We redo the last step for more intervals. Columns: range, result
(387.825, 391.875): 1.671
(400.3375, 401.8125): 3.547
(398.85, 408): 3.147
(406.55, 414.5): 2.871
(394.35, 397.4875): 1.123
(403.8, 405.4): 3.381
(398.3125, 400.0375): 3.101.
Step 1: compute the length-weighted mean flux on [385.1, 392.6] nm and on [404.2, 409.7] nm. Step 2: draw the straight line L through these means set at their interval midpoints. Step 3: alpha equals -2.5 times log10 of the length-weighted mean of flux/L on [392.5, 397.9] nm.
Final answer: 0.38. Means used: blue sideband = 2.2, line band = 1.98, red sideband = 3.93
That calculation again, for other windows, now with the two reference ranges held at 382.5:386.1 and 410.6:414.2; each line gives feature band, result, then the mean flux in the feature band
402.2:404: -0.238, 3.83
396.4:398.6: 0.145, 2.3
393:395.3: 0.247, 1.88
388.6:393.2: -0.168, 2.39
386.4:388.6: -0.087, 1.93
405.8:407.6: -0.114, 3.75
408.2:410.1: -0.144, 4.08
